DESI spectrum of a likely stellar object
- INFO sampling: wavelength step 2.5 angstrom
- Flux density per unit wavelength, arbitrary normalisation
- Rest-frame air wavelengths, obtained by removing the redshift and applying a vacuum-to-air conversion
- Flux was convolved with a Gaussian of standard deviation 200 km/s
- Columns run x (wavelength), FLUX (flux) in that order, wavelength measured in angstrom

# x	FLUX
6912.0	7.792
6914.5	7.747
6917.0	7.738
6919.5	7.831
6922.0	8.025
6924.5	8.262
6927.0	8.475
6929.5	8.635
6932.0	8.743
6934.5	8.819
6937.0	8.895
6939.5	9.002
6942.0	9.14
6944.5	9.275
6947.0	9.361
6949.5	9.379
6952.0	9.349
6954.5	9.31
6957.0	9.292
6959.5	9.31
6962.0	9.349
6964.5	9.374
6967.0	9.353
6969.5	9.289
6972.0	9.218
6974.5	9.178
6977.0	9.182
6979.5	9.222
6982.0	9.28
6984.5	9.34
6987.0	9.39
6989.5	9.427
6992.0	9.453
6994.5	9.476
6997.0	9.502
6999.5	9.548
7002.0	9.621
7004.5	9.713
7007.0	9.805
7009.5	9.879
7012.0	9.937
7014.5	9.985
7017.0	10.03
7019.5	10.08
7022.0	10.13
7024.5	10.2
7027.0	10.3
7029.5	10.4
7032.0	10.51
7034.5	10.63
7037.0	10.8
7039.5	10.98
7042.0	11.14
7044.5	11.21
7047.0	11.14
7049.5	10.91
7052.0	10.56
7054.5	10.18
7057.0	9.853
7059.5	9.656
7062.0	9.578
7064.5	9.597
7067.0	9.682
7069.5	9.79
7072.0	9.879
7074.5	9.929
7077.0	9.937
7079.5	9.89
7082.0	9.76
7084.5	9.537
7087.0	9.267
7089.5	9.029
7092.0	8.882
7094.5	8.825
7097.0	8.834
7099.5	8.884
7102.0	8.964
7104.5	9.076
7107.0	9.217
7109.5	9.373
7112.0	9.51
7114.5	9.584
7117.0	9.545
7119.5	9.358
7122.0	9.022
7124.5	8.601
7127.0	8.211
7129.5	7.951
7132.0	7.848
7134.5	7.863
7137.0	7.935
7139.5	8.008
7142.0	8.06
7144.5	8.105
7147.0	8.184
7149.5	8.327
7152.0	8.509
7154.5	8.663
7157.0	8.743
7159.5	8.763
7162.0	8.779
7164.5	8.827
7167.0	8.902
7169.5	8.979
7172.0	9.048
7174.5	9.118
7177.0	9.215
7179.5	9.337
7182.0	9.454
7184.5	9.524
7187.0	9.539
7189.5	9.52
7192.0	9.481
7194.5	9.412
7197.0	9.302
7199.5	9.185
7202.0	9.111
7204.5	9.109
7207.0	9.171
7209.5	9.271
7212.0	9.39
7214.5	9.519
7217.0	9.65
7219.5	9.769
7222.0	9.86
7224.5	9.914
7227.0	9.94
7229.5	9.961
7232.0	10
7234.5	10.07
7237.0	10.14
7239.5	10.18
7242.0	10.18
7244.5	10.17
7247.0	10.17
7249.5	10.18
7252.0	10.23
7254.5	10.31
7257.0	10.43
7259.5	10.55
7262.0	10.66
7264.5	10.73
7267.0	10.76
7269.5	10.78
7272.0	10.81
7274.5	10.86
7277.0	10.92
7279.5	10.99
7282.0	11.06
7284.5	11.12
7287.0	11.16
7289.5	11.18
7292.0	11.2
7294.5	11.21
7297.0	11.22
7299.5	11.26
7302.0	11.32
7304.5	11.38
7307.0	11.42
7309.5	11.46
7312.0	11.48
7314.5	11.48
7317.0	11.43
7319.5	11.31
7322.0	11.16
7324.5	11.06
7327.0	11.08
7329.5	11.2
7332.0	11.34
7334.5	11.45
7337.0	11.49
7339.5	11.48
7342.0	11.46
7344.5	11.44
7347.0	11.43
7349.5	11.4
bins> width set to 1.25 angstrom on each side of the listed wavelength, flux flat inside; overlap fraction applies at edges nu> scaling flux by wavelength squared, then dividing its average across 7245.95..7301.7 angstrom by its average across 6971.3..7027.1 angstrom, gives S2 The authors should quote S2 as 1.21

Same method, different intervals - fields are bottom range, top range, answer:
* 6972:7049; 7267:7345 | 1.22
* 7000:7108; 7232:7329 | 1.17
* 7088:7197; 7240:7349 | 1.30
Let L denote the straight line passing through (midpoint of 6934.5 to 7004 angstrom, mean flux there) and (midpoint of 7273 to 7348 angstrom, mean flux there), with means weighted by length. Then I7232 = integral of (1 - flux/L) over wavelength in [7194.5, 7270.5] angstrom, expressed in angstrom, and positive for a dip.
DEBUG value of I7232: 6.17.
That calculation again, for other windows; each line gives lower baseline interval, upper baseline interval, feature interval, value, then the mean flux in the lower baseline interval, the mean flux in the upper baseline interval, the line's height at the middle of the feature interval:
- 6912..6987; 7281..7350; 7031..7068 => -3.3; 8.93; 11.3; 9.58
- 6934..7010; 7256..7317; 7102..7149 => 7.1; 9.35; 11.1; 10.2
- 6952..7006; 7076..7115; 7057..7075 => -0.8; 9.37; 9.28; 9.3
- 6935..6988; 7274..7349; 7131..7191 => 9.7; 9.25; 11.3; 10.4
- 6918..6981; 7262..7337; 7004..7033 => -2.0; 9.01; 11.2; 9.43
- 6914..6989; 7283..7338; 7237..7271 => 1.6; 8.98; 11.3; 10.9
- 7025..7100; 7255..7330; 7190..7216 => 3.3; 10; 11.1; 10.7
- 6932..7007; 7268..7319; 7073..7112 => 2.8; 9.31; 11.2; 10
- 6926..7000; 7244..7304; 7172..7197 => 2.4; 9.22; 10.8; 10.4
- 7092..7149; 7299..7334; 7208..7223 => 0.6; 8.68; 11.3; 9.96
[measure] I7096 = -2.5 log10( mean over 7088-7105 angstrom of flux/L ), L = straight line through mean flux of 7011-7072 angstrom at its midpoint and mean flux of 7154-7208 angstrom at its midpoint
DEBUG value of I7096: 0.11 mag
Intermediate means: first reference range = 10.3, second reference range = 9.15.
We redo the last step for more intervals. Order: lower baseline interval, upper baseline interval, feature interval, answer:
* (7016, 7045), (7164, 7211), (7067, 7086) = 0.04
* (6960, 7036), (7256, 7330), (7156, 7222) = 0.15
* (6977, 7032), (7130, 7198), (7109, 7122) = -0.04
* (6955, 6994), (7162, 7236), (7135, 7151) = 0.16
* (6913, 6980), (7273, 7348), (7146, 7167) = 0.19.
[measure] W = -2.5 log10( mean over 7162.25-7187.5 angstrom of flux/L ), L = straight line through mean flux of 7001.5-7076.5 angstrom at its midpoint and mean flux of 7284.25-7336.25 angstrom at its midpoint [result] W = 0.17 mag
